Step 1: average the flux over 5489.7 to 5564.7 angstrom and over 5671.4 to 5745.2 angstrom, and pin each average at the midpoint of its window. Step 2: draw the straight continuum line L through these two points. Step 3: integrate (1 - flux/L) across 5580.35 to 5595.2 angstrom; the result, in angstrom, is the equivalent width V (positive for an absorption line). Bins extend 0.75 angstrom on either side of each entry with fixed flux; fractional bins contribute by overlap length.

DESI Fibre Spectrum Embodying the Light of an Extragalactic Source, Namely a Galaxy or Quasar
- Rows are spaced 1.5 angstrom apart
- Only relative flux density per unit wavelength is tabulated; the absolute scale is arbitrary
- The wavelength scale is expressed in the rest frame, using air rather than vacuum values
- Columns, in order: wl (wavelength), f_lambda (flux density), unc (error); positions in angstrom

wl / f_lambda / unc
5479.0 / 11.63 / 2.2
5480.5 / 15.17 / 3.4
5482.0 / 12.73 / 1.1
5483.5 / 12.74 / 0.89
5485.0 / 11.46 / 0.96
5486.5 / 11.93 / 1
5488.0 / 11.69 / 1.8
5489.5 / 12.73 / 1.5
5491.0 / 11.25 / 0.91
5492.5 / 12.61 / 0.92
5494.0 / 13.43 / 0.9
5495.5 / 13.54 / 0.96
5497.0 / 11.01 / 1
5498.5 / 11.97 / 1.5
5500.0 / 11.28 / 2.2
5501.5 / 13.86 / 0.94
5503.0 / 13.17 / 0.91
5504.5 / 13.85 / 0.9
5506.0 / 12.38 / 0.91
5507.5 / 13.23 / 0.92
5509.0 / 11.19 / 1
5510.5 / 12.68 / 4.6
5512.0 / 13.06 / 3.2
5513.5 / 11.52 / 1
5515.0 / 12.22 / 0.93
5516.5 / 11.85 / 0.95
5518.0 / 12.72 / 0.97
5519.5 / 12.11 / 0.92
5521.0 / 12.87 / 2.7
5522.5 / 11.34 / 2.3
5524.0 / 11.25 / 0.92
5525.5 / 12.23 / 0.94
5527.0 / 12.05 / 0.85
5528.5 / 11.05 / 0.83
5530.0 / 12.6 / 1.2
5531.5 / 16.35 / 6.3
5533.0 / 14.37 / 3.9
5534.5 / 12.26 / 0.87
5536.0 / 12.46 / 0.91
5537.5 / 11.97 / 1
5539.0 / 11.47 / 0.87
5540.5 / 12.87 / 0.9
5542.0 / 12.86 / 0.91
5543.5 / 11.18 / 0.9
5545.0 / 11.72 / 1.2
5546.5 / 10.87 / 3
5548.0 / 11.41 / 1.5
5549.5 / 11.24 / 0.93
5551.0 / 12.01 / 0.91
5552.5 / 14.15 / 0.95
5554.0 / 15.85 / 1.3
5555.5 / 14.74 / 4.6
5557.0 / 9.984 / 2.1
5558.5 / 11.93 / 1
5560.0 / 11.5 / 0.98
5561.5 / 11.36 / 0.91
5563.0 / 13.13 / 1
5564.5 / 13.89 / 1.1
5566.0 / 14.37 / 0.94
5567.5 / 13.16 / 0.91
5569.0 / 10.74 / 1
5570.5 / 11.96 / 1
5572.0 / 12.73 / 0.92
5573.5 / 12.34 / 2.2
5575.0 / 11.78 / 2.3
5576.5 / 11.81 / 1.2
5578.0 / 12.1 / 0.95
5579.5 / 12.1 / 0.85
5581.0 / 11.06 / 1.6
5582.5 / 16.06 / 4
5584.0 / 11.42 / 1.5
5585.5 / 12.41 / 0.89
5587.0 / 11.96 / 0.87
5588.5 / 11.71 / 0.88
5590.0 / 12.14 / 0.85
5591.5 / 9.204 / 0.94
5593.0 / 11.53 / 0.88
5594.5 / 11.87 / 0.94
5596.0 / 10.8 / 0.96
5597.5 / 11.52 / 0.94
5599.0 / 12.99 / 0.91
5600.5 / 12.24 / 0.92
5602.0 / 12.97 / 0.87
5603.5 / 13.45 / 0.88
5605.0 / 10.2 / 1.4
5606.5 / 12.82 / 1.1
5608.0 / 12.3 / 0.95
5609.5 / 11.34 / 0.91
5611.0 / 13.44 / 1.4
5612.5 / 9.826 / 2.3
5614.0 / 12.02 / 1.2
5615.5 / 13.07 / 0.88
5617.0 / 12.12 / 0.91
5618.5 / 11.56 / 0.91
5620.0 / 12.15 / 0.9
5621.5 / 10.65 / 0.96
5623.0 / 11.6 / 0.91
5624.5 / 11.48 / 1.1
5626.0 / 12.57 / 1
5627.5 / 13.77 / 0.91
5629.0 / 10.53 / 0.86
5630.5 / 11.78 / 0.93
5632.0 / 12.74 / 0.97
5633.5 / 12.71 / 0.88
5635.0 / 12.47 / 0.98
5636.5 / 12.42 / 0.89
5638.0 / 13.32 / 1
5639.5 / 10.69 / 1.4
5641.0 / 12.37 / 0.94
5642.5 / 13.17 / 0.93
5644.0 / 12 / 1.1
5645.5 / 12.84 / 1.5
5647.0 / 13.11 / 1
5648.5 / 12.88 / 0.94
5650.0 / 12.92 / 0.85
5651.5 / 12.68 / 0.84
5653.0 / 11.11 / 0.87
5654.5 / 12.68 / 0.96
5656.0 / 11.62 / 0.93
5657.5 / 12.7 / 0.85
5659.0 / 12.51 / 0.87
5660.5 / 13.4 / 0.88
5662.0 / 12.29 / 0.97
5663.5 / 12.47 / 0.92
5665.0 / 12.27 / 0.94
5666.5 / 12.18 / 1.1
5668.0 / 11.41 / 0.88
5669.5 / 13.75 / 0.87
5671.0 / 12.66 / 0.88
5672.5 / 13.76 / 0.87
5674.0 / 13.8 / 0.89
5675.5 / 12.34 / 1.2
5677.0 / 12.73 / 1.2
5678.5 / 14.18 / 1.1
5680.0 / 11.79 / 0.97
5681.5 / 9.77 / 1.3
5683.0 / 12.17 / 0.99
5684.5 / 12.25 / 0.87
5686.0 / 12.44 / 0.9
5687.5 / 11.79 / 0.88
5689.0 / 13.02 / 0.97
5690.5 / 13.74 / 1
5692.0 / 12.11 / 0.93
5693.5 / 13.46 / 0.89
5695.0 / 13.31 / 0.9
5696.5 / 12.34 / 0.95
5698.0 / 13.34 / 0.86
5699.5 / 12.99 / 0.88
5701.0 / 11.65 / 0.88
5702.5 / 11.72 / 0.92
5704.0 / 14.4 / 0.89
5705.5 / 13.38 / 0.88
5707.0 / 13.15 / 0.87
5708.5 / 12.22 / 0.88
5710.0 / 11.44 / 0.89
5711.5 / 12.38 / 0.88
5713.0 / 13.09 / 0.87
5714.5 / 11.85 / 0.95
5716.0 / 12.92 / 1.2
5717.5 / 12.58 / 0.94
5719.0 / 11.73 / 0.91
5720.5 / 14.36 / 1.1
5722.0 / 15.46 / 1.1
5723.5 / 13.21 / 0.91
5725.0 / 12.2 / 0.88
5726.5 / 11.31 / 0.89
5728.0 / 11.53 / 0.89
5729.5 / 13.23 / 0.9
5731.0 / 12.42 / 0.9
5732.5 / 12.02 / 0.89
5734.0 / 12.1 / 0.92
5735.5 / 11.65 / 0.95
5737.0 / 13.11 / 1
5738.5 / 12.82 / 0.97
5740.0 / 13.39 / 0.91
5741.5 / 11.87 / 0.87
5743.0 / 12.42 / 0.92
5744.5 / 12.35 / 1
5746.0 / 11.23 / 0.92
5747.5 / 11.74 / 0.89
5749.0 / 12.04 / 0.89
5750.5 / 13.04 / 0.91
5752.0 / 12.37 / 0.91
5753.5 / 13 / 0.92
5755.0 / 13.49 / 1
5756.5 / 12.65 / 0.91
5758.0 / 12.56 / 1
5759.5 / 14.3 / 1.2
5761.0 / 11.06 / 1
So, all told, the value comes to 0.7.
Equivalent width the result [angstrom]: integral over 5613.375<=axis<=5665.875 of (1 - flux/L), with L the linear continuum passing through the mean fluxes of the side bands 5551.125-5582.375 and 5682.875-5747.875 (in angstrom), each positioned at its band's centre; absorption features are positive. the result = 1.2 angstrom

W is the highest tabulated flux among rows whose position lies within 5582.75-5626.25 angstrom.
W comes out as 13.45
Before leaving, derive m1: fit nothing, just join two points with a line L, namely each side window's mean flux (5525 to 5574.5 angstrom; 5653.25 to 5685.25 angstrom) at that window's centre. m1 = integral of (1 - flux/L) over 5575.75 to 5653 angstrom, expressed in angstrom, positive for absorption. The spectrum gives 2.3 angstrom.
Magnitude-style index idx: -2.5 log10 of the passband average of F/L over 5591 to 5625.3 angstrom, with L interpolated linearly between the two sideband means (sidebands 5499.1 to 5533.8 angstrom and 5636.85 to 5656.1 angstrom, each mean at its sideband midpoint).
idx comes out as 0.06 mag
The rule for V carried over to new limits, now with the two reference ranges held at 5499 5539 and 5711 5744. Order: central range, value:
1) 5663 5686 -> 0.2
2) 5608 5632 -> 1.3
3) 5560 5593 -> 0.8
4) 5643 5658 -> 0.1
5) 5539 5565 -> 0.4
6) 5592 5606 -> 0.7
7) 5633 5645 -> 0.2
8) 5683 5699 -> -0.2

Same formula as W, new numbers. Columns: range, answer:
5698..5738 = 15.46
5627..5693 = 14.18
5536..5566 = 15.85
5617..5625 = 12.15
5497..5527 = 13.86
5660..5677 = 13.8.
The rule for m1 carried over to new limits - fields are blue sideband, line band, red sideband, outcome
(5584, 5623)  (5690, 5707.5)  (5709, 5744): -0.8 angstrom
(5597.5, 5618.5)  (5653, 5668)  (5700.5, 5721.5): 0.1 angstrom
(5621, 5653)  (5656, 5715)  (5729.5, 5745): -1.1 angstrom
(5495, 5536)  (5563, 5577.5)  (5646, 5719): 0.0 angstrom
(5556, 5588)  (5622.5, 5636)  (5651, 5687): 0.2 angstrom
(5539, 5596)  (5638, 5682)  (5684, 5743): 0.0 angstrom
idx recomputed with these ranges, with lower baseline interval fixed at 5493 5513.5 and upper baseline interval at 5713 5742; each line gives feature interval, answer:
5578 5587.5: 0.012 mag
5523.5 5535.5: -0.015 mag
